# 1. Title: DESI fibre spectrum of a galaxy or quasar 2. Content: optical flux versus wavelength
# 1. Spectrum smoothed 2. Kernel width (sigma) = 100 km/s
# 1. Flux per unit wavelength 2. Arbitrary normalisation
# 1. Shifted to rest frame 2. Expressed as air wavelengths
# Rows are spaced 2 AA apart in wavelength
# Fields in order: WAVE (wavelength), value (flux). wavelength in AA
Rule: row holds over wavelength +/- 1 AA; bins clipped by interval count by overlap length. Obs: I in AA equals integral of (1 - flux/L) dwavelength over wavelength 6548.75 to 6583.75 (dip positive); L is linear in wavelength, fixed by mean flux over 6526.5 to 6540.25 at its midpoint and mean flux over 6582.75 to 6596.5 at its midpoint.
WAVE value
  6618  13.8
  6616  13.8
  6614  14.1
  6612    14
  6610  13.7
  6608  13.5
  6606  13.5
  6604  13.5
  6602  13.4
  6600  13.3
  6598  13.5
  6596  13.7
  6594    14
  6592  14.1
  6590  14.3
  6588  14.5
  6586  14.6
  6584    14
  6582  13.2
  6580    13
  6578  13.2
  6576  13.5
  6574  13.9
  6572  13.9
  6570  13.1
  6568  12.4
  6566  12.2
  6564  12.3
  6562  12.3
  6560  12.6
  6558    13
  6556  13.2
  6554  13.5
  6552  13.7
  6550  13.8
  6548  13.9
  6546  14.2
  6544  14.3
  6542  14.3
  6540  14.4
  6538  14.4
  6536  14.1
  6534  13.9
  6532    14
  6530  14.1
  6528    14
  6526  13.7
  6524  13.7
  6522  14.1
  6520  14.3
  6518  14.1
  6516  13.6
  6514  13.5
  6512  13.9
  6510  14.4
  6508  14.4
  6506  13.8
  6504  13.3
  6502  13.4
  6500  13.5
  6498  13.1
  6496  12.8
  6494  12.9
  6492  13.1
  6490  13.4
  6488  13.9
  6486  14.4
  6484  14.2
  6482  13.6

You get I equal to 2.5 AA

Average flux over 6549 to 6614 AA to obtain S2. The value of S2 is 13.5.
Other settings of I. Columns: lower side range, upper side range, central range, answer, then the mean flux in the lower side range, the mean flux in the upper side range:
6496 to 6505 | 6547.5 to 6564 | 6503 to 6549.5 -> -2.79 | 13.3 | 13.2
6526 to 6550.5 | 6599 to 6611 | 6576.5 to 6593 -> -0.22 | 14.1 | 13.5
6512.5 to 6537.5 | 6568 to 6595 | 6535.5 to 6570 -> 1.03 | 13.9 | 13.7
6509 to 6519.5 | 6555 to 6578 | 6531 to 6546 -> -0.81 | 13.9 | 13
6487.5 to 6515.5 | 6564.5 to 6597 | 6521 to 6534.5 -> -0.39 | 13.5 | 13.6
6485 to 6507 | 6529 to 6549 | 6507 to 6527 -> -0.28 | 13.4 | 14.2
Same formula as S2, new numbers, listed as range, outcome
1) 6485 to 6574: 13.6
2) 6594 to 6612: 13.6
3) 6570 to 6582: 13.4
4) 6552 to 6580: 13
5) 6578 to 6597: 13.9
